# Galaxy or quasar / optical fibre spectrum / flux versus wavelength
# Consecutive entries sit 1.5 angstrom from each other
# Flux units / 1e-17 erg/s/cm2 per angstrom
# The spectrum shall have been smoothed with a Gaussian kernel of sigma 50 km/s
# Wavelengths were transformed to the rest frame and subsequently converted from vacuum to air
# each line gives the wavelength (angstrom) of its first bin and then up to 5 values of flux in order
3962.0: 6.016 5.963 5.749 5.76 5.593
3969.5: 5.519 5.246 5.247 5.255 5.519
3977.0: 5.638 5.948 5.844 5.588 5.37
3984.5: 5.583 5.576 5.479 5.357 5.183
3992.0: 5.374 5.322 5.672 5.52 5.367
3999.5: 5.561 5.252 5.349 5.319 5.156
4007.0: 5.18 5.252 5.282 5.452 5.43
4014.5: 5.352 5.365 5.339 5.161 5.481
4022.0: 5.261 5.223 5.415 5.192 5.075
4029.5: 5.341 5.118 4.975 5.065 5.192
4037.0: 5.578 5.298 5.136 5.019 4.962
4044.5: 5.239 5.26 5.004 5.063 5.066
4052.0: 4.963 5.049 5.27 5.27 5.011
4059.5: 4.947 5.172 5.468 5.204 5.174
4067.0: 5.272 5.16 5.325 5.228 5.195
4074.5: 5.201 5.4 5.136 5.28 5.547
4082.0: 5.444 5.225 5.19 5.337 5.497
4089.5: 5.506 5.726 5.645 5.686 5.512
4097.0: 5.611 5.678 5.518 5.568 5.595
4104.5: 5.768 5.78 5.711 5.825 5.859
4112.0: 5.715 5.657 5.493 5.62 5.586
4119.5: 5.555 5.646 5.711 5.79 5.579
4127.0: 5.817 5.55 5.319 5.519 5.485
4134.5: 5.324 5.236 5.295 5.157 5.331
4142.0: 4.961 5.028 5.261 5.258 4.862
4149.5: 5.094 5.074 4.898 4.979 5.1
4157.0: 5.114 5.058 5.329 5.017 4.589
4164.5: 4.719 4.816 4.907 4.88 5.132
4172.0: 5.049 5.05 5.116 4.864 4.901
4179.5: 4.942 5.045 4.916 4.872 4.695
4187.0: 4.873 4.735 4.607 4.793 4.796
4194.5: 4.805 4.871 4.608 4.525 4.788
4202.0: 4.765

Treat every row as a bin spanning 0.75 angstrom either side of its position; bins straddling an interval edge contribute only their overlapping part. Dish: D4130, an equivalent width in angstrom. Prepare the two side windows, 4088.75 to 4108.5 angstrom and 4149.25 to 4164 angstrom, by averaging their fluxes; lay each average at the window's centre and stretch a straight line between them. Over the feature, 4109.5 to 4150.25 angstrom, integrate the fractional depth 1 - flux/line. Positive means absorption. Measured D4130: -1.0 angstrom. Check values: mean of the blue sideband 5.64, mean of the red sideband 5.02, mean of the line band 5.44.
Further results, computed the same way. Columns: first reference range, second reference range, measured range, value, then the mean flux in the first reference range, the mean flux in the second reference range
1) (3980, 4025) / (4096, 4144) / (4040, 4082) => 2.13 angstrom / 5.38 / 5.54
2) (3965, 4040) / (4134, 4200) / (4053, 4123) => -3.86 angstrom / 5.38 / 4.96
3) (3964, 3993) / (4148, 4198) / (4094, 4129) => -3.79 angstrom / 5.52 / 4.92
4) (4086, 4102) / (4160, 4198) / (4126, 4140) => -0.42 angstrom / 5.57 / 4.87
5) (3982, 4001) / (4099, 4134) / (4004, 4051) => 2.32 angstrom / 5.44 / 5.64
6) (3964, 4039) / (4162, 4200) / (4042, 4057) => 0.38 angstrom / 5.39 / 4.85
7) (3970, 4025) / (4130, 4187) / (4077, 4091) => -0.43 angstrom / 5.4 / 5.05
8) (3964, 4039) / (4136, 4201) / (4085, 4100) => -1.18 angstrom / 5.39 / 4.95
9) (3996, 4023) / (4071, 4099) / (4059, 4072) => 0.43 angstrom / 5.33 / 5.42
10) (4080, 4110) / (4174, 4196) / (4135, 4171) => 0.45 angstrom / 5.57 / 4.86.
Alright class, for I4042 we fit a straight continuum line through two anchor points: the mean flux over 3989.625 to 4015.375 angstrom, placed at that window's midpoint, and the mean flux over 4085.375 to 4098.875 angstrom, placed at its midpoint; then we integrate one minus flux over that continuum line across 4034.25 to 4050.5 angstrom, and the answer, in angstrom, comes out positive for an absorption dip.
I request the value 0.8 angstrom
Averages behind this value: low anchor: 5.35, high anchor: 5.56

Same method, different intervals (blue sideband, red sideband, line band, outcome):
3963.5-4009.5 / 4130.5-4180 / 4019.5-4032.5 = 0.31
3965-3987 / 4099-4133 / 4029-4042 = 0.93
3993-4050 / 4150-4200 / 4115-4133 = -2.07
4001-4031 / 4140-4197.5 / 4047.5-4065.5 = 0.24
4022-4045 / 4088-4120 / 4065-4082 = 0.54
